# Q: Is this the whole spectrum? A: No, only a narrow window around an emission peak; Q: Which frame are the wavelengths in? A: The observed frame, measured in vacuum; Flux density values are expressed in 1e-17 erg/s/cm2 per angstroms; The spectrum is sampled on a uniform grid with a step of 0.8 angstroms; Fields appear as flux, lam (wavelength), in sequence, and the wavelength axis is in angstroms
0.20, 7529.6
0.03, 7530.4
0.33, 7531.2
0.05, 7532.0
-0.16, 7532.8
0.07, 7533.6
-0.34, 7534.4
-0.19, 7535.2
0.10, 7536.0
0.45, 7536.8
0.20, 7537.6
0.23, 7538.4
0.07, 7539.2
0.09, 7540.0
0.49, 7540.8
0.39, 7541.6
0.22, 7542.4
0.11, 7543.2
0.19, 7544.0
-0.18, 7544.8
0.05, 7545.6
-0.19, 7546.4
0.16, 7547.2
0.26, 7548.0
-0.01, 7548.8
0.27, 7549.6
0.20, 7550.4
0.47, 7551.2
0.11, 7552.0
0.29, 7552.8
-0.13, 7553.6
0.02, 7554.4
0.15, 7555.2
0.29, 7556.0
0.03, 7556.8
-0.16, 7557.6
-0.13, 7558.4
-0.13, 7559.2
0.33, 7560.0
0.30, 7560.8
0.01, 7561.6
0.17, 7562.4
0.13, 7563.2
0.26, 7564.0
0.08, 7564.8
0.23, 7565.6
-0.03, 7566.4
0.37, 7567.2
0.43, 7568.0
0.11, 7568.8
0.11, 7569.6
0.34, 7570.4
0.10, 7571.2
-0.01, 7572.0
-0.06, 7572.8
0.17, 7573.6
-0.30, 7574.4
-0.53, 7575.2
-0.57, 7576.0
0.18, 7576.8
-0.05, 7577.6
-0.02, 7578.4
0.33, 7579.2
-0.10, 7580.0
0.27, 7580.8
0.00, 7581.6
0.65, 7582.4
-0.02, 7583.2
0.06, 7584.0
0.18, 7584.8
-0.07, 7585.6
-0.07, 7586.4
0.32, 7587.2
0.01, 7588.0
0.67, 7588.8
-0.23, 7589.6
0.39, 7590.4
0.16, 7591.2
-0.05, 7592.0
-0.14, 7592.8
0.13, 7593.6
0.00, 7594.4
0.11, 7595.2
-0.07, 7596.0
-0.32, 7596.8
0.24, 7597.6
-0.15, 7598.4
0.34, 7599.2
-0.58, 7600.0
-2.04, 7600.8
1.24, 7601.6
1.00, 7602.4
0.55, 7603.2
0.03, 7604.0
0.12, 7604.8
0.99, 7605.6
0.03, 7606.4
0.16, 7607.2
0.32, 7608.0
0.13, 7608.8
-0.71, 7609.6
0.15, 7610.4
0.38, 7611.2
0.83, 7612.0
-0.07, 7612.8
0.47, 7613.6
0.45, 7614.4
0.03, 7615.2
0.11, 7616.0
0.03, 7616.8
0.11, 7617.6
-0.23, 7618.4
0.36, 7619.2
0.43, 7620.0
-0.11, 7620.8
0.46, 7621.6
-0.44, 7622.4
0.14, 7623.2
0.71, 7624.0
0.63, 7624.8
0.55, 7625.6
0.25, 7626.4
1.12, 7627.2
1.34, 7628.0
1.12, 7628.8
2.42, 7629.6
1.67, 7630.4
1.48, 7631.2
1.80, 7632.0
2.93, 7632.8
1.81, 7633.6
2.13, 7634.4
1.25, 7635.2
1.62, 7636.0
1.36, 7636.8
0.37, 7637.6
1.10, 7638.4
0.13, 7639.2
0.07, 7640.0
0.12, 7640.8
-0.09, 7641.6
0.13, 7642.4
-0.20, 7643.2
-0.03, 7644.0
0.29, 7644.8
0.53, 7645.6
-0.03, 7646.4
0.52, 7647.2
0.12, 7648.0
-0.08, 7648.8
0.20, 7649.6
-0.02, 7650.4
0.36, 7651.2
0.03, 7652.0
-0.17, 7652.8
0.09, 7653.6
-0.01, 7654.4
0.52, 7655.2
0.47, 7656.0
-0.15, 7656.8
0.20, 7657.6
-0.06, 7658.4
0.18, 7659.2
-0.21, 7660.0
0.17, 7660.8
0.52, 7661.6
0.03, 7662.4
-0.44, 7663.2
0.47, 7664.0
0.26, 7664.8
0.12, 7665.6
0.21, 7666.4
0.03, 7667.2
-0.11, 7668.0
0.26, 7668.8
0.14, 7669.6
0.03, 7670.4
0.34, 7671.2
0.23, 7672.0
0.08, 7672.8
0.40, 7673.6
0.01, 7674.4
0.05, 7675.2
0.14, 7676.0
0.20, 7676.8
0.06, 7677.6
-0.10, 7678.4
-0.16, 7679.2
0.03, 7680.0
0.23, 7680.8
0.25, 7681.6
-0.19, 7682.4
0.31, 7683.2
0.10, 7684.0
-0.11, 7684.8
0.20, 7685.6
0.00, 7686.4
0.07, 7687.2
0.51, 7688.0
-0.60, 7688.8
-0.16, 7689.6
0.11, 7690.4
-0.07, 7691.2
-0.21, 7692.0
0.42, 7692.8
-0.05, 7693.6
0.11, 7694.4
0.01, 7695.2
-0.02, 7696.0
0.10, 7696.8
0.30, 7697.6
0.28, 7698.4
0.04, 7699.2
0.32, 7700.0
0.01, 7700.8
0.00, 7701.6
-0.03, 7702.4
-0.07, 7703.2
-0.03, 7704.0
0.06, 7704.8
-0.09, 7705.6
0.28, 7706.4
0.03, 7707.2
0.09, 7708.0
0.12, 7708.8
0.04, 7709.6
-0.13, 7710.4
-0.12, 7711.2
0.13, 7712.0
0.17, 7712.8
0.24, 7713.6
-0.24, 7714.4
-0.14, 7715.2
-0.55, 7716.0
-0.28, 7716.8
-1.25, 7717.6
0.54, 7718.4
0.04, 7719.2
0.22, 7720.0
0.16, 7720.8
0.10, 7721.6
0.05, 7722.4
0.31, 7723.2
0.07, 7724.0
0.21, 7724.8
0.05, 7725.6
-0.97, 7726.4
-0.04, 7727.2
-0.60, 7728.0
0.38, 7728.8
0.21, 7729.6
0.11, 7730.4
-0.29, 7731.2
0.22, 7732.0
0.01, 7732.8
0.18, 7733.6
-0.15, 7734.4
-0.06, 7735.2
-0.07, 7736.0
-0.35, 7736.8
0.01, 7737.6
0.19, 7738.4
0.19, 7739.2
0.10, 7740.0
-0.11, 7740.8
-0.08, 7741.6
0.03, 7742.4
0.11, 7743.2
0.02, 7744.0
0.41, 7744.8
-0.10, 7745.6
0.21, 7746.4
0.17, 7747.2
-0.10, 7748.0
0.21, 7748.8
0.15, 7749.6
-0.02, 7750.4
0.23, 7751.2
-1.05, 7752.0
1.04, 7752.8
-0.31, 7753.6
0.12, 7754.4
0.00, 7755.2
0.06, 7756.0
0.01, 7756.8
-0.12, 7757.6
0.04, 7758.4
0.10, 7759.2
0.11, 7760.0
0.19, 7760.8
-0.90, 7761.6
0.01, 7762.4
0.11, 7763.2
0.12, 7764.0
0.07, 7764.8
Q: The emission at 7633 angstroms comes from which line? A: [O II] 3727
